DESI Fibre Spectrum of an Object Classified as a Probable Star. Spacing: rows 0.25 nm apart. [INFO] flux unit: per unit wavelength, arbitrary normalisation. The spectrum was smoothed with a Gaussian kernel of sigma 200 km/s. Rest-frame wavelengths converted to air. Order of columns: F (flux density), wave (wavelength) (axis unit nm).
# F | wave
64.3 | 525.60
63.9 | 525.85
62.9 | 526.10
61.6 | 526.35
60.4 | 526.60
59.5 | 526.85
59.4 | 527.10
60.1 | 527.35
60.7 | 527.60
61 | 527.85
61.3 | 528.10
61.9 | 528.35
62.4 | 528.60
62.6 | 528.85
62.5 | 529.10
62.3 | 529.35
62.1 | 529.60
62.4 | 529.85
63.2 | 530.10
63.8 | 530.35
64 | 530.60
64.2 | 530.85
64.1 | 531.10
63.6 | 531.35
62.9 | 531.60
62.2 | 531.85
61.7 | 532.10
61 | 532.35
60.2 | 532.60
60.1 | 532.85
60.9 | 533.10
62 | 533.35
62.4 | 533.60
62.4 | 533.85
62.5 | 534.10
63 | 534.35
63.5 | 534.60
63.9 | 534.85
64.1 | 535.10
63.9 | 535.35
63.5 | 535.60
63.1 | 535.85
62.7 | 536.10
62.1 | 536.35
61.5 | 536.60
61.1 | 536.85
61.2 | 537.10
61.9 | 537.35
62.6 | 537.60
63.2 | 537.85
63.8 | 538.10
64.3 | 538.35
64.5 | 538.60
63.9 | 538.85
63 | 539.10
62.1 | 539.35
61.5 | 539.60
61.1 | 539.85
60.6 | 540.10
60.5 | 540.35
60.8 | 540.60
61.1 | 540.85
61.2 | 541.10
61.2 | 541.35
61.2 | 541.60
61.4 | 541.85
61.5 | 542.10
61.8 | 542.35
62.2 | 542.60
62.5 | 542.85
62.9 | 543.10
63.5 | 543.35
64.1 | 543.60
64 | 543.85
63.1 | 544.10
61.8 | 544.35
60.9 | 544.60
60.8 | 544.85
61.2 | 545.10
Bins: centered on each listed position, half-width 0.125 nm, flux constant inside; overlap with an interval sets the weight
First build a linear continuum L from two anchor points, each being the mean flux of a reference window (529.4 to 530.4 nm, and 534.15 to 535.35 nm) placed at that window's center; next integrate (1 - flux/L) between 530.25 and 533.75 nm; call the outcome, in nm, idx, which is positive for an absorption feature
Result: 0.042 nm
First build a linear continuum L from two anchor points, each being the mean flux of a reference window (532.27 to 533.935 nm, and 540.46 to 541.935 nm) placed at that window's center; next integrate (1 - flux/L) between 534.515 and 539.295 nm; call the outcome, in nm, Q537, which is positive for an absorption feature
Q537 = -0.14 nm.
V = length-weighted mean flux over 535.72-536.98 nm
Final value 62.1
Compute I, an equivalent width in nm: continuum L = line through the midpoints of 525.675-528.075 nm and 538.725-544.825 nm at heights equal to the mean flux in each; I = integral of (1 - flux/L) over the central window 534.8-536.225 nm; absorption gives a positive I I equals -0.044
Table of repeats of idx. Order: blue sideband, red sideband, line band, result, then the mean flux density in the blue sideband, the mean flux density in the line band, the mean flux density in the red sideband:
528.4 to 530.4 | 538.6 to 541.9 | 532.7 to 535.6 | -0.02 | 62.6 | 62.6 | 61.6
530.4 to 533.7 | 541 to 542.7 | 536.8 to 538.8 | -0.04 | 62.3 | 62.9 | 61.5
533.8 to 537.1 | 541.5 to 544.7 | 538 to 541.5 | 0.03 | 62.8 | 62.1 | 62.4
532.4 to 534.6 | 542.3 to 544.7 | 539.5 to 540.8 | 0.03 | 61.8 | 60.9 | 62.7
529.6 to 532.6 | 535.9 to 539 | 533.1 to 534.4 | 0.01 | 62.9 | 62.3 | 62.7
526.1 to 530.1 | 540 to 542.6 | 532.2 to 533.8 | 0.00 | 61.5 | 61.2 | 61.2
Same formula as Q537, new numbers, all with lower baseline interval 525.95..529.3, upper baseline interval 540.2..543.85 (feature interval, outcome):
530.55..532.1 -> -0.05 nm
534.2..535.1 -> -0.03 nm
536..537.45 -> 0.00 nm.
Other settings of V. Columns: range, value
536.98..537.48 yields 61.6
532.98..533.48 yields 61.5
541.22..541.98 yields 61.3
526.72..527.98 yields 60.1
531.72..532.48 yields 61.6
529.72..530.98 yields 63.5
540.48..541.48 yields 61.1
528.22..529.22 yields 62.3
